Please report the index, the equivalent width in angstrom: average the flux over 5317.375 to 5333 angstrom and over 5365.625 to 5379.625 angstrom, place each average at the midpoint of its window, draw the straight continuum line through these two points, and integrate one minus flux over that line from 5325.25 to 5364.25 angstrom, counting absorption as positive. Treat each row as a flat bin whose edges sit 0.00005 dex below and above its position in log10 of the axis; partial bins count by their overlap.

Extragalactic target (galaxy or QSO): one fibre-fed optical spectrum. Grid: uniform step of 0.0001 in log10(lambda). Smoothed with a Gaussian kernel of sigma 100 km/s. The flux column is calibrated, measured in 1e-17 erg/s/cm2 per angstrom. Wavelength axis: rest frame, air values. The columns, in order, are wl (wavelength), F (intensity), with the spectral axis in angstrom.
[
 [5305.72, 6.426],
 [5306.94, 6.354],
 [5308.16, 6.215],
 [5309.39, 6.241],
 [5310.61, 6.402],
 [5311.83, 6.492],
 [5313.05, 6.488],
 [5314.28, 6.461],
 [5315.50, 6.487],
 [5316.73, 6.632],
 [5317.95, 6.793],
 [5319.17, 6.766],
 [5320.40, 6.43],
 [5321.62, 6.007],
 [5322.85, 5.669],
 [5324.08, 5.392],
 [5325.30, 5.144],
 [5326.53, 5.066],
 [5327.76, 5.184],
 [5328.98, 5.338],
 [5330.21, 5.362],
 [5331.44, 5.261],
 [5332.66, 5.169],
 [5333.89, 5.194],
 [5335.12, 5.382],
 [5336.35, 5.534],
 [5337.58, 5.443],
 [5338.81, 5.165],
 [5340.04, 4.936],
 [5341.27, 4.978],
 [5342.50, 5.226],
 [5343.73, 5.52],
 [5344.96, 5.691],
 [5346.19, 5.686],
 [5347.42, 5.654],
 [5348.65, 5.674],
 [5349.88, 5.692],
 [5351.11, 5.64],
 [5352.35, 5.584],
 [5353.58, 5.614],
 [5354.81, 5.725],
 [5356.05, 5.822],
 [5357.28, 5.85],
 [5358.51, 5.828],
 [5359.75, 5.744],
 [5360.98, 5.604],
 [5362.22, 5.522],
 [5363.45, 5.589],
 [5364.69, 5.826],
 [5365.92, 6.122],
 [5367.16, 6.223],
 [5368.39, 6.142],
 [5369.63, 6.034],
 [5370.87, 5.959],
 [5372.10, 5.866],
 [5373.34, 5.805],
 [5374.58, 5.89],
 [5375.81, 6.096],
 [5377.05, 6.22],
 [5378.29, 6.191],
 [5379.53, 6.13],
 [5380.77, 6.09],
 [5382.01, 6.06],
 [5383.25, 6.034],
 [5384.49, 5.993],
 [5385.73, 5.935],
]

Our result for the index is 2.4 angstrom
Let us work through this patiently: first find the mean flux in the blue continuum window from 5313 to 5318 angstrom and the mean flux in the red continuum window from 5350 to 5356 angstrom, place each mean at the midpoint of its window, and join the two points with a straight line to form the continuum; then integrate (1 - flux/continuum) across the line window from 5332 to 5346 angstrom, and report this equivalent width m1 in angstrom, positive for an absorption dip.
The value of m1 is 1.6 angstrom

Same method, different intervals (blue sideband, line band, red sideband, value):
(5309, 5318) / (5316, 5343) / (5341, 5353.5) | 2.2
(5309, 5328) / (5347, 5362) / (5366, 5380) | 0.9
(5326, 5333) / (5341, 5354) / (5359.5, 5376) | 0.0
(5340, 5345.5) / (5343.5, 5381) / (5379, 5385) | -1.1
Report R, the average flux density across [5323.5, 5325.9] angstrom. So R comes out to 5.28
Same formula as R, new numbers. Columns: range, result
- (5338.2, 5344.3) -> 5.16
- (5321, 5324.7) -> 5.69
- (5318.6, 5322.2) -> 6.4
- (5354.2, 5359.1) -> 5.81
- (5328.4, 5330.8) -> 5.34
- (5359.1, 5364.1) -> 5.61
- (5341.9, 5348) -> 5.56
